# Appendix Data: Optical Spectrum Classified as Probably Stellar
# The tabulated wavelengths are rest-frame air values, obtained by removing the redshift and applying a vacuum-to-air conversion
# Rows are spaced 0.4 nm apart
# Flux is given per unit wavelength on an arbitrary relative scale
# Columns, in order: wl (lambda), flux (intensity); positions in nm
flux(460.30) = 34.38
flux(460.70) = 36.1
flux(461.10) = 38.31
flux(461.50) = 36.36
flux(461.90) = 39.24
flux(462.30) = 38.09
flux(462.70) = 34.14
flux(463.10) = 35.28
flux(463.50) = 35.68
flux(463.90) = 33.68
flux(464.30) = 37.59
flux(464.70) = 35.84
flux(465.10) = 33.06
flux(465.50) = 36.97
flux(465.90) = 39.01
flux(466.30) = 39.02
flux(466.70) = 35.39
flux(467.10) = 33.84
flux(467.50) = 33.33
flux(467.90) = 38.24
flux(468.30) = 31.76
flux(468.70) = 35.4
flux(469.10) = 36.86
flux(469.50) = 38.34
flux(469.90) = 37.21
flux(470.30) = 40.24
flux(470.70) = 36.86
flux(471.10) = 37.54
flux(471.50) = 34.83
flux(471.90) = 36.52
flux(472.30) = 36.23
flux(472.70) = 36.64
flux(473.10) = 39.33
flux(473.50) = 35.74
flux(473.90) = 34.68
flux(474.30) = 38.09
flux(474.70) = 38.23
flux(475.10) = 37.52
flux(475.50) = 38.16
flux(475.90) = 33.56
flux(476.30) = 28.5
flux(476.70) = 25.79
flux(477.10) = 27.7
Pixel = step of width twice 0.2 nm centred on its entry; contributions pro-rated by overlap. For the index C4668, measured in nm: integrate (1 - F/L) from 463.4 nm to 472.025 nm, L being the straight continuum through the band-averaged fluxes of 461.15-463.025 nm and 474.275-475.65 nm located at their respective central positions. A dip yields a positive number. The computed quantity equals 0.268 nm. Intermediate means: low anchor 37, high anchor 38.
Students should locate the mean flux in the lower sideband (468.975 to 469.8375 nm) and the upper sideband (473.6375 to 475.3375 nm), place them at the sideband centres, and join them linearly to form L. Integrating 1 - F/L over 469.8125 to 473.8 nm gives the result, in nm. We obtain 0.03 nm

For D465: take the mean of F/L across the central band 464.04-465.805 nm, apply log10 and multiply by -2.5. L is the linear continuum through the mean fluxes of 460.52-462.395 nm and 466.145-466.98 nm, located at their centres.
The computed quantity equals 0.032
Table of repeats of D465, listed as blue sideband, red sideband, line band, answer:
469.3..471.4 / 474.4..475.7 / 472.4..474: 0.04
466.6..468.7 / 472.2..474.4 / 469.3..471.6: -0.06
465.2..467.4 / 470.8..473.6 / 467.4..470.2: 0.01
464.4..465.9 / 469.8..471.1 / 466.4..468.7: 0.06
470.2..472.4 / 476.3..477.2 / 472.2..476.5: -0.15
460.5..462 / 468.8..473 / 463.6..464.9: 0.05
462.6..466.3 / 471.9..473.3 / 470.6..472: 0.02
